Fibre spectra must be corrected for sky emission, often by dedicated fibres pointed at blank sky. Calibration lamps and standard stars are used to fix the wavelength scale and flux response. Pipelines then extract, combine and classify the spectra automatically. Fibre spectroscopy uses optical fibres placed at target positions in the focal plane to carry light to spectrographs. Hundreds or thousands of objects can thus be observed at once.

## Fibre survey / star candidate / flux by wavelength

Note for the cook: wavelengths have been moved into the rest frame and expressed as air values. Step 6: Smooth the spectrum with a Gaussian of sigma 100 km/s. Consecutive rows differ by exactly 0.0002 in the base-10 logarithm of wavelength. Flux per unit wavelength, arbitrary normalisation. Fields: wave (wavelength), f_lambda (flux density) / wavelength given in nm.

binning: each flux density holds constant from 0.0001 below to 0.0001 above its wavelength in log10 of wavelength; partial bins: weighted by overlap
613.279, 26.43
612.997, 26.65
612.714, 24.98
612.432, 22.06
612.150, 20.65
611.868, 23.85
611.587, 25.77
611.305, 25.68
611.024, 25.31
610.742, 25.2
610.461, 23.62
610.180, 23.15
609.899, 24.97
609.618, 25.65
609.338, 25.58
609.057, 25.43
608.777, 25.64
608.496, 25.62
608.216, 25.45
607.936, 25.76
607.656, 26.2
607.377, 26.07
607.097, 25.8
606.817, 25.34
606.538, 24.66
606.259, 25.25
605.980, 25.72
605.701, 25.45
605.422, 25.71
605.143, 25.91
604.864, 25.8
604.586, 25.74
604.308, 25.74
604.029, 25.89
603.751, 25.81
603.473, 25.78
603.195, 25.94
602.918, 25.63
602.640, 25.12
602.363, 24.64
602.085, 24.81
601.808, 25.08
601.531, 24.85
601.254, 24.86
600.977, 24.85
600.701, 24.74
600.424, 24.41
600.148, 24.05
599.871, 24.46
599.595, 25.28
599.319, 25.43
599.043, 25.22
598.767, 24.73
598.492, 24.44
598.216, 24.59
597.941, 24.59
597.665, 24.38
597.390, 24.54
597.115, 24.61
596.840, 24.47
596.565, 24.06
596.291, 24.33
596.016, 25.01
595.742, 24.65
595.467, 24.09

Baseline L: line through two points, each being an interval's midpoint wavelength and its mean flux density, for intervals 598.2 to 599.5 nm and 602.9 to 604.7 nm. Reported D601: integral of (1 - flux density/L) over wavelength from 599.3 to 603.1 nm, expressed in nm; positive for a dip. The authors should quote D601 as 0.07 nm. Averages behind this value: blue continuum 24.9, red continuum 25.8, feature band 24.9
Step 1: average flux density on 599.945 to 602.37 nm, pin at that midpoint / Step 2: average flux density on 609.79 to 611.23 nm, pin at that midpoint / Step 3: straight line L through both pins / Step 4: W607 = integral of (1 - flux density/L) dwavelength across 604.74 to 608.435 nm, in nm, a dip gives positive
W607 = -0.16 nm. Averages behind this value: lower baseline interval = 24.7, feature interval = 25.6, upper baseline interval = 24.5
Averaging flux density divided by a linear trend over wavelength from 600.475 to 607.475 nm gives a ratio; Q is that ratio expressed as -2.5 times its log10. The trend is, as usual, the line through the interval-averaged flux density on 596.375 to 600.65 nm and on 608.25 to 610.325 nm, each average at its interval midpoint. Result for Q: -0.02 mag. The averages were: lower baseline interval 24.6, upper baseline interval 25.2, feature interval 25.4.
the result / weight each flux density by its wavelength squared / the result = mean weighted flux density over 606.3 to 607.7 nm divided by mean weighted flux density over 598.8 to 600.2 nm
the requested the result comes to 1.1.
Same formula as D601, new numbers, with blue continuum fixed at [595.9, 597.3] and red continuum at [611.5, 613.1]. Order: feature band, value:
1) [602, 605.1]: -0.172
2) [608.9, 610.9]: -0.071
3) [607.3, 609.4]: -0.148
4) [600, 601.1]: -0.008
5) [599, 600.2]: -0.027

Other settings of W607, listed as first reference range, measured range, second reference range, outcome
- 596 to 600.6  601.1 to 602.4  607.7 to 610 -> 0.00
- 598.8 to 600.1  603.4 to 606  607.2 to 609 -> -0.03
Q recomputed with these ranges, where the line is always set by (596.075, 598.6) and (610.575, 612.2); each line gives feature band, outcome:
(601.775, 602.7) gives -0.02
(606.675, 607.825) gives -0.06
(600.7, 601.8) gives -0.02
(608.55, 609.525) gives -0.04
